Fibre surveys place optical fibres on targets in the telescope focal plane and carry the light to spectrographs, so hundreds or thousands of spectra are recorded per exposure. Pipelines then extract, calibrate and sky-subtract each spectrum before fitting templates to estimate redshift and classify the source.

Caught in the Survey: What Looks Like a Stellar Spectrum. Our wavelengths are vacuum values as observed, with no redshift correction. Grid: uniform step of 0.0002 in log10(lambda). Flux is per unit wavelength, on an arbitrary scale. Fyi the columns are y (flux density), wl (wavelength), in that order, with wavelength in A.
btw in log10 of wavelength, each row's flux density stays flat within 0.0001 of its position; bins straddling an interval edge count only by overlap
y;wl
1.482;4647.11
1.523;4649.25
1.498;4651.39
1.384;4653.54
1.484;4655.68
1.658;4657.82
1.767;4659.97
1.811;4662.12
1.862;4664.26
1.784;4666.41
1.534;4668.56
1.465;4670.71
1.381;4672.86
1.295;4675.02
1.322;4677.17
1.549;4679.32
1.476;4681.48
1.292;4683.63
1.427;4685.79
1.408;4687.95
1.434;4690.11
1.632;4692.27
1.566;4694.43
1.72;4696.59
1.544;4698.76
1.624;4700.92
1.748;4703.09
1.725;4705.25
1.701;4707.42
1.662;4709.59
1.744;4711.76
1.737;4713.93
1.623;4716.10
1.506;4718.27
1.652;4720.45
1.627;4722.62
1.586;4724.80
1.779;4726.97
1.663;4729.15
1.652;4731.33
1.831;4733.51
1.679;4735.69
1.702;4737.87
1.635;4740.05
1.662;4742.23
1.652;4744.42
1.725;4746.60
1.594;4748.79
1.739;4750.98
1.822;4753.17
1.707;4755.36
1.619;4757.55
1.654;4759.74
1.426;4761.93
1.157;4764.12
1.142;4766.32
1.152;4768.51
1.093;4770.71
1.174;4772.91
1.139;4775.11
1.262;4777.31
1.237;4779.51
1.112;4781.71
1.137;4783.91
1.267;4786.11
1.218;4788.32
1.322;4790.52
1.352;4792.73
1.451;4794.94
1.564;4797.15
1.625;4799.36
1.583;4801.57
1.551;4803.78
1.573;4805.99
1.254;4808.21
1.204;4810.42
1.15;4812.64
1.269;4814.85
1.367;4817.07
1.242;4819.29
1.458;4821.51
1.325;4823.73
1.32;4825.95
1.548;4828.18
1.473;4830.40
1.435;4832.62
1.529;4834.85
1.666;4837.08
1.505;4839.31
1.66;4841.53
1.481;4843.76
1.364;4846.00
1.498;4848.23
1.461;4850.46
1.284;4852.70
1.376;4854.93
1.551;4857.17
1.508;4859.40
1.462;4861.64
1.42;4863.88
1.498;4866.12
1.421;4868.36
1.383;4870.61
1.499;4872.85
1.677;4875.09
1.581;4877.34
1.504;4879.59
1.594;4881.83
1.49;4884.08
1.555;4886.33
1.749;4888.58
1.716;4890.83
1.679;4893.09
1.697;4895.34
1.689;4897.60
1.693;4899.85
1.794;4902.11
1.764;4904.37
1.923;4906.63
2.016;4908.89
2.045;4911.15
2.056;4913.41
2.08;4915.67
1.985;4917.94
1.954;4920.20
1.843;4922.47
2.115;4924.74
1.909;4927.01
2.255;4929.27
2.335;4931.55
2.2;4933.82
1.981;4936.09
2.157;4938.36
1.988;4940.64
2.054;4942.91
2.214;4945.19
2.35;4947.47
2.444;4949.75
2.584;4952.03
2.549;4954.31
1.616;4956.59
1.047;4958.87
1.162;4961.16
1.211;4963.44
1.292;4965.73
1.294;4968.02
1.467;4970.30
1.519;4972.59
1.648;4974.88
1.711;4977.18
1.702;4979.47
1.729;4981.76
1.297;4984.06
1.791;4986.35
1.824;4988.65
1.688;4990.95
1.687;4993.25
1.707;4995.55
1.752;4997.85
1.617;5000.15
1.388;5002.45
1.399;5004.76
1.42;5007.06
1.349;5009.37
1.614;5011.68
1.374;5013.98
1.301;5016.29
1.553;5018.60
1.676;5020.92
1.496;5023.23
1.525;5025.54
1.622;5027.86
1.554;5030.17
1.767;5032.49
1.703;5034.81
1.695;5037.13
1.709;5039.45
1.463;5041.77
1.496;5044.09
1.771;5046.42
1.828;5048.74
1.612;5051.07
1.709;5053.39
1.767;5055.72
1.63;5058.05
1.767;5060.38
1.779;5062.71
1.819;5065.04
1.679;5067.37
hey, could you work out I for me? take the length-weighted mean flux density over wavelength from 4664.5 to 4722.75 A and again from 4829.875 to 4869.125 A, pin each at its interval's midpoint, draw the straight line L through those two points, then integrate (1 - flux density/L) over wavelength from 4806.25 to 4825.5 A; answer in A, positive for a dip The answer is 2.6 A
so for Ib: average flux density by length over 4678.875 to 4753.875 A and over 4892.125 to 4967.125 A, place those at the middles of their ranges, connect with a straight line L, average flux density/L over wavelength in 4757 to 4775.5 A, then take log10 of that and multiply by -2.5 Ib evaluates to 0.31 mag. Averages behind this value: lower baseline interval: 1.63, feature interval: 1.28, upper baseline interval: 1.93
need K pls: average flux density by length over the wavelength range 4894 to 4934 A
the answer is 1.96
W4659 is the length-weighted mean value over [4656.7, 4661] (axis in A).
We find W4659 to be 1.71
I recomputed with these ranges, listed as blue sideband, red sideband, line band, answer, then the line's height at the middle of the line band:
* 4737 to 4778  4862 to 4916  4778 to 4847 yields 7.44 A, 1.56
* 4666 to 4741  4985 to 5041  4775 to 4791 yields 3.81 A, 1.59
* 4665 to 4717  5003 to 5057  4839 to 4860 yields 1.38 A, 1.57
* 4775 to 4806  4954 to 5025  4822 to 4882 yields -2.86 A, 1.41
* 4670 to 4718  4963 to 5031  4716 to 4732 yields -0.91 A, 1.55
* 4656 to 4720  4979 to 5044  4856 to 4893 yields 0.99 A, 1.58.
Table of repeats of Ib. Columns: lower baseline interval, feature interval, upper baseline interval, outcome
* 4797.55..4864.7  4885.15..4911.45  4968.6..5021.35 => -0.183 mag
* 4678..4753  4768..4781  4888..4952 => 0.424 mag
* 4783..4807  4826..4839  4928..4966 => 0.036 mag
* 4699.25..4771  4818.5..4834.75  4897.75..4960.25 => 0.269 mag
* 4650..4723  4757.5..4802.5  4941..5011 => 0.225 mag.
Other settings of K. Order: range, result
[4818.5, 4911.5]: 1.56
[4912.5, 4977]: 1.9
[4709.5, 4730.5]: 1.66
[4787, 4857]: 1.42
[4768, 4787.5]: 1.18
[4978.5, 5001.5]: 1.68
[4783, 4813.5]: 1.38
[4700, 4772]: 1.6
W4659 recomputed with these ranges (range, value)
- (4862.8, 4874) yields 1.45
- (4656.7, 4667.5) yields 1.78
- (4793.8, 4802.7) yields 1.55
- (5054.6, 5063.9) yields 1.74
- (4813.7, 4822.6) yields 1.33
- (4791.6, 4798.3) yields 1.45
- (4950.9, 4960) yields 1.95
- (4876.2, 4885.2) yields 1.54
